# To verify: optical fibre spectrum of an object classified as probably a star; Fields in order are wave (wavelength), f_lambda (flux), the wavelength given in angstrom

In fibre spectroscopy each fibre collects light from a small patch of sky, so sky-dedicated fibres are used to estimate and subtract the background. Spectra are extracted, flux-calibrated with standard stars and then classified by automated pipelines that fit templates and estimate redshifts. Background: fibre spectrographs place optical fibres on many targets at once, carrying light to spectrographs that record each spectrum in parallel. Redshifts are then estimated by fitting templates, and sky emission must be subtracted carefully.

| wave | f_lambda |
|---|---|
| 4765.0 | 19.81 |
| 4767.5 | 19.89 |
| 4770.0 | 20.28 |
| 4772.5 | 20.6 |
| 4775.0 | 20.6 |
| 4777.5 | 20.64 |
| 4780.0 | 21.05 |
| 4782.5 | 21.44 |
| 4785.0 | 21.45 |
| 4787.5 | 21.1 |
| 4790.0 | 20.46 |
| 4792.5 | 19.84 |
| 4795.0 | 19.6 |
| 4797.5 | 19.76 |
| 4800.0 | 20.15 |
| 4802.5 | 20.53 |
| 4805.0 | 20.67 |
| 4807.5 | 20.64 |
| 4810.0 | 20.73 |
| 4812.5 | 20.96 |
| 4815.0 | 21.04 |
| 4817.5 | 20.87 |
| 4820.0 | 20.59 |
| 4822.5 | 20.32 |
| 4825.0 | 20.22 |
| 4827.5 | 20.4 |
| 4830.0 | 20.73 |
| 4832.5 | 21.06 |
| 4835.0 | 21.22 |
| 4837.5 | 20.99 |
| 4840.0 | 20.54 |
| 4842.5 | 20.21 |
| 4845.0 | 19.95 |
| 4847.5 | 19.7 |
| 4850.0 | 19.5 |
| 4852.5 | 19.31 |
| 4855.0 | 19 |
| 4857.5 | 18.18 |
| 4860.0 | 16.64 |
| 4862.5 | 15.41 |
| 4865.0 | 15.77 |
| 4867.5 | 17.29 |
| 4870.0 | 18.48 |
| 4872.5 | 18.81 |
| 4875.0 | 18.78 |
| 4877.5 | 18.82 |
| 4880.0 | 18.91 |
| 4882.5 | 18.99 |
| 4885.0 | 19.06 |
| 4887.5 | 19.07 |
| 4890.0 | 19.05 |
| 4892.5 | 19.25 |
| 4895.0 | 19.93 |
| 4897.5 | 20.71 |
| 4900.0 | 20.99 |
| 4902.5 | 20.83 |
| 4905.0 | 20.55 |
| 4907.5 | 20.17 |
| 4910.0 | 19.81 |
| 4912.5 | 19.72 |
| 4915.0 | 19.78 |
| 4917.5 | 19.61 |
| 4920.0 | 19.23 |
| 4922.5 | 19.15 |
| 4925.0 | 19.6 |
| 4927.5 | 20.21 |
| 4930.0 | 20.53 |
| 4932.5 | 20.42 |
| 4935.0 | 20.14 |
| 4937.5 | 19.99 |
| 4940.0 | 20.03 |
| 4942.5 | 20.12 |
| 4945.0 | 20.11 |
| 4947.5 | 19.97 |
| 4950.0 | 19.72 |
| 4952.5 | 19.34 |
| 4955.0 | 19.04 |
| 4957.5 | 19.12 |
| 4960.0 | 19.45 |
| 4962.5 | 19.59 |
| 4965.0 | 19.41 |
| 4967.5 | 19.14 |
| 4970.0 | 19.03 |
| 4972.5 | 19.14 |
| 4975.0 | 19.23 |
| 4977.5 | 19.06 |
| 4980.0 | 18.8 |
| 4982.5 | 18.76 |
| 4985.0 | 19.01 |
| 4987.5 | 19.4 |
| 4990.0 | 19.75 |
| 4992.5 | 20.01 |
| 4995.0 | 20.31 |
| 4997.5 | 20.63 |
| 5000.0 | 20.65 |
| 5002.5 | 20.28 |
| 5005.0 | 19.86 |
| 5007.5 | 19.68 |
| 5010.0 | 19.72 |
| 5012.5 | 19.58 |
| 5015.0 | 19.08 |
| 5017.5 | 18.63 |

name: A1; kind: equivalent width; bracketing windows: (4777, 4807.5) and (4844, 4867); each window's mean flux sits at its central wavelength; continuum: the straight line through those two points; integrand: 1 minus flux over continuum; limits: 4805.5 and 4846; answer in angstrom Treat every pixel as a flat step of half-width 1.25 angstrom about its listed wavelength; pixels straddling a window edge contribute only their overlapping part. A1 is -3.0 angstrom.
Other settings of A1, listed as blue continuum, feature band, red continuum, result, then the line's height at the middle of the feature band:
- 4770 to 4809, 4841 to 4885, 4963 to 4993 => 3.41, 20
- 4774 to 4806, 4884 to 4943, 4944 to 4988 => -0.75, 19.7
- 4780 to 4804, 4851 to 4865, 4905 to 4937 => 1.82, 20.2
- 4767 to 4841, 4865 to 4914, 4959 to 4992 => 1.43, 19.9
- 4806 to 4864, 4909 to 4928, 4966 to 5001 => 0.05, 19.7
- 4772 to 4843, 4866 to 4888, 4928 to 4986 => 1.62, 20.1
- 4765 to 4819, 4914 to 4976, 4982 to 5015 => 1.13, 20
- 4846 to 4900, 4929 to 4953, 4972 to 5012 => -1.03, 19.2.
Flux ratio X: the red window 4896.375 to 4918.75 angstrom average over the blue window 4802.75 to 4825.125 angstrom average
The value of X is 0.98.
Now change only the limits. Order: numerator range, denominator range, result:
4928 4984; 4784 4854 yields 0.96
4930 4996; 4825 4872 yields 1.02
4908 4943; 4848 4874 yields 1.11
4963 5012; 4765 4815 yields 0.95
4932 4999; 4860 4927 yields 1.02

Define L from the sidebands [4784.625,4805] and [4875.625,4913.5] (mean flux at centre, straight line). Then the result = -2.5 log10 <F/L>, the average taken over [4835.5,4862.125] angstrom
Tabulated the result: 0.037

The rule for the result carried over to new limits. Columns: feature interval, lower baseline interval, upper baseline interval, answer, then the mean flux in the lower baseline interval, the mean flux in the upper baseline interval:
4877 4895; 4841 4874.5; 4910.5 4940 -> -0.01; 18.4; 19.9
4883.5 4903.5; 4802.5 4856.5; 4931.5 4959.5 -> 0.01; 20.4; 19.8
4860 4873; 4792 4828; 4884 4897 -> 0.16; 20.4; 19.4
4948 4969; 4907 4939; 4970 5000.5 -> 0.02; 19.9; 19.5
